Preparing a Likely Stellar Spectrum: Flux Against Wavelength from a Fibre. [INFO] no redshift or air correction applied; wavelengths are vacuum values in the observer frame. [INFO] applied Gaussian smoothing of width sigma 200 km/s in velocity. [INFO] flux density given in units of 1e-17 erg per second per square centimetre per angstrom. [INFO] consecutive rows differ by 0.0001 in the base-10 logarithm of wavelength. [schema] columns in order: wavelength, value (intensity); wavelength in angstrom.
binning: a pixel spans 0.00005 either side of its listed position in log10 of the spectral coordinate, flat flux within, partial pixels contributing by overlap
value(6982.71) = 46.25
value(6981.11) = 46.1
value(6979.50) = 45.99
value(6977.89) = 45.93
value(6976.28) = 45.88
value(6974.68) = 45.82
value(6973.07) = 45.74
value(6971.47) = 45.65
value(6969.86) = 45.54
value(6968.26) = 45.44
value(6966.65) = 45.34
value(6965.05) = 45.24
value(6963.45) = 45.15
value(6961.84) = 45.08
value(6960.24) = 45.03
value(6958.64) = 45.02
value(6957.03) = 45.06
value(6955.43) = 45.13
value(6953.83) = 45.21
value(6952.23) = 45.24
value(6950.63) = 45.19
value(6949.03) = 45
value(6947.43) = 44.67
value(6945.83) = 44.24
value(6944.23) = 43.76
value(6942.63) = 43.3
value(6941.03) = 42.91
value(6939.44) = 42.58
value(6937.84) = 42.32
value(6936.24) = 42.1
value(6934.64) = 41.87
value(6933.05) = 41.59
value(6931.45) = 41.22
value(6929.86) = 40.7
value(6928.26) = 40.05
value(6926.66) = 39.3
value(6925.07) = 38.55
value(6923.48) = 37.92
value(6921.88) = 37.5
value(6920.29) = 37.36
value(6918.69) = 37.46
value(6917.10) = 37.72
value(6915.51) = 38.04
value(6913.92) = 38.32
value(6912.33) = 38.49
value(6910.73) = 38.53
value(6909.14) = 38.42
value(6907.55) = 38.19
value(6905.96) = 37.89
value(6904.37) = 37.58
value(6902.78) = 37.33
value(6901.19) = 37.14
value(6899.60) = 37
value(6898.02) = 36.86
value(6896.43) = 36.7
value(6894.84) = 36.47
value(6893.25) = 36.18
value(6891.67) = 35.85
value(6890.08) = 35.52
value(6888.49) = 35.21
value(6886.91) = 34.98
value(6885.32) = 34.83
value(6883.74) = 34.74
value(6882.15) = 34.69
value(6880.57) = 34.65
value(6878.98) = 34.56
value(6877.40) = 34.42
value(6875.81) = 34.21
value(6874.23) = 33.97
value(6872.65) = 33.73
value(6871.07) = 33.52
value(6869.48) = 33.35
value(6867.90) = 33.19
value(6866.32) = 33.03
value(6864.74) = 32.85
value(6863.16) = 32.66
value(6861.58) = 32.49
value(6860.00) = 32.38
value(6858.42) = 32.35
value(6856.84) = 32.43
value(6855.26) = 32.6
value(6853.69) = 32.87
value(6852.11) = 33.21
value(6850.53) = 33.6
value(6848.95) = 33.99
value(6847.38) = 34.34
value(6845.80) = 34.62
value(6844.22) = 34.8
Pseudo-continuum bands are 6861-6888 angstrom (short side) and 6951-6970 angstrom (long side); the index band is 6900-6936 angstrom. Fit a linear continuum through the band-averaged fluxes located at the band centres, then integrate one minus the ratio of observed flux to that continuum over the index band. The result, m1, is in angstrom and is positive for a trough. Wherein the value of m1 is 0.8 angstrom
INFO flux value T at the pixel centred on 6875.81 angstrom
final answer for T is 34.21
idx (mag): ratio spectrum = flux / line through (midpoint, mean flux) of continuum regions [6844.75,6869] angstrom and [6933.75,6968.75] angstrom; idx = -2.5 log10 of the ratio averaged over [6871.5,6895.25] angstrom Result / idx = 0.04 mag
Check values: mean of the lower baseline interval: 33.1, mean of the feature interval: 34.9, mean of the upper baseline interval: 44.3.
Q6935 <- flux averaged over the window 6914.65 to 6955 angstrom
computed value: 41.5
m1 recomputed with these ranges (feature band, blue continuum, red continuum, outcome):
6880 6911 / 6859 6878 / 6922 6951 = 0.3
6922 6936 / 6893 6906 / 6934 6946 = 0.4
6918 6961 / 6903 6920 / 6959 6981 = -0.6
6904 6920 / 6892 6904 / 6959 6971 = 0.2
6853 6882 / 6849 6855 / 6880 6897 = 0.7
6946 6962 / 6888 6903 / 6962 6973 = -0.5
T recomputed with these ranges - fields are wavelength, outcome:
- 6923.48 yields 37.92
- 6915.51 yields 38.04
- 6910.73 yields 38.53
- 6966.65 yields 45.34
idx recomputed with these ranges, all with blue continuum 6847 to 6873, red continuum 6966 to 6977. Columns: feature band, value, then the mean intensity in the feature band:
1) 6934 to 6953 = -0.03 mag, 43.6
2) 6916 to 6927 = 0.06 mag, 37.9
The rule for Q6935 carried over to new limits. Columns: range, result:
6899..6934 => 38.5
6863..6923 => 35.9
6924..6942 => 41.2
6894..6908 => 37.2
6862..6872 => 33.1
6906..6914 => 38.3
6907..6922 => 38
